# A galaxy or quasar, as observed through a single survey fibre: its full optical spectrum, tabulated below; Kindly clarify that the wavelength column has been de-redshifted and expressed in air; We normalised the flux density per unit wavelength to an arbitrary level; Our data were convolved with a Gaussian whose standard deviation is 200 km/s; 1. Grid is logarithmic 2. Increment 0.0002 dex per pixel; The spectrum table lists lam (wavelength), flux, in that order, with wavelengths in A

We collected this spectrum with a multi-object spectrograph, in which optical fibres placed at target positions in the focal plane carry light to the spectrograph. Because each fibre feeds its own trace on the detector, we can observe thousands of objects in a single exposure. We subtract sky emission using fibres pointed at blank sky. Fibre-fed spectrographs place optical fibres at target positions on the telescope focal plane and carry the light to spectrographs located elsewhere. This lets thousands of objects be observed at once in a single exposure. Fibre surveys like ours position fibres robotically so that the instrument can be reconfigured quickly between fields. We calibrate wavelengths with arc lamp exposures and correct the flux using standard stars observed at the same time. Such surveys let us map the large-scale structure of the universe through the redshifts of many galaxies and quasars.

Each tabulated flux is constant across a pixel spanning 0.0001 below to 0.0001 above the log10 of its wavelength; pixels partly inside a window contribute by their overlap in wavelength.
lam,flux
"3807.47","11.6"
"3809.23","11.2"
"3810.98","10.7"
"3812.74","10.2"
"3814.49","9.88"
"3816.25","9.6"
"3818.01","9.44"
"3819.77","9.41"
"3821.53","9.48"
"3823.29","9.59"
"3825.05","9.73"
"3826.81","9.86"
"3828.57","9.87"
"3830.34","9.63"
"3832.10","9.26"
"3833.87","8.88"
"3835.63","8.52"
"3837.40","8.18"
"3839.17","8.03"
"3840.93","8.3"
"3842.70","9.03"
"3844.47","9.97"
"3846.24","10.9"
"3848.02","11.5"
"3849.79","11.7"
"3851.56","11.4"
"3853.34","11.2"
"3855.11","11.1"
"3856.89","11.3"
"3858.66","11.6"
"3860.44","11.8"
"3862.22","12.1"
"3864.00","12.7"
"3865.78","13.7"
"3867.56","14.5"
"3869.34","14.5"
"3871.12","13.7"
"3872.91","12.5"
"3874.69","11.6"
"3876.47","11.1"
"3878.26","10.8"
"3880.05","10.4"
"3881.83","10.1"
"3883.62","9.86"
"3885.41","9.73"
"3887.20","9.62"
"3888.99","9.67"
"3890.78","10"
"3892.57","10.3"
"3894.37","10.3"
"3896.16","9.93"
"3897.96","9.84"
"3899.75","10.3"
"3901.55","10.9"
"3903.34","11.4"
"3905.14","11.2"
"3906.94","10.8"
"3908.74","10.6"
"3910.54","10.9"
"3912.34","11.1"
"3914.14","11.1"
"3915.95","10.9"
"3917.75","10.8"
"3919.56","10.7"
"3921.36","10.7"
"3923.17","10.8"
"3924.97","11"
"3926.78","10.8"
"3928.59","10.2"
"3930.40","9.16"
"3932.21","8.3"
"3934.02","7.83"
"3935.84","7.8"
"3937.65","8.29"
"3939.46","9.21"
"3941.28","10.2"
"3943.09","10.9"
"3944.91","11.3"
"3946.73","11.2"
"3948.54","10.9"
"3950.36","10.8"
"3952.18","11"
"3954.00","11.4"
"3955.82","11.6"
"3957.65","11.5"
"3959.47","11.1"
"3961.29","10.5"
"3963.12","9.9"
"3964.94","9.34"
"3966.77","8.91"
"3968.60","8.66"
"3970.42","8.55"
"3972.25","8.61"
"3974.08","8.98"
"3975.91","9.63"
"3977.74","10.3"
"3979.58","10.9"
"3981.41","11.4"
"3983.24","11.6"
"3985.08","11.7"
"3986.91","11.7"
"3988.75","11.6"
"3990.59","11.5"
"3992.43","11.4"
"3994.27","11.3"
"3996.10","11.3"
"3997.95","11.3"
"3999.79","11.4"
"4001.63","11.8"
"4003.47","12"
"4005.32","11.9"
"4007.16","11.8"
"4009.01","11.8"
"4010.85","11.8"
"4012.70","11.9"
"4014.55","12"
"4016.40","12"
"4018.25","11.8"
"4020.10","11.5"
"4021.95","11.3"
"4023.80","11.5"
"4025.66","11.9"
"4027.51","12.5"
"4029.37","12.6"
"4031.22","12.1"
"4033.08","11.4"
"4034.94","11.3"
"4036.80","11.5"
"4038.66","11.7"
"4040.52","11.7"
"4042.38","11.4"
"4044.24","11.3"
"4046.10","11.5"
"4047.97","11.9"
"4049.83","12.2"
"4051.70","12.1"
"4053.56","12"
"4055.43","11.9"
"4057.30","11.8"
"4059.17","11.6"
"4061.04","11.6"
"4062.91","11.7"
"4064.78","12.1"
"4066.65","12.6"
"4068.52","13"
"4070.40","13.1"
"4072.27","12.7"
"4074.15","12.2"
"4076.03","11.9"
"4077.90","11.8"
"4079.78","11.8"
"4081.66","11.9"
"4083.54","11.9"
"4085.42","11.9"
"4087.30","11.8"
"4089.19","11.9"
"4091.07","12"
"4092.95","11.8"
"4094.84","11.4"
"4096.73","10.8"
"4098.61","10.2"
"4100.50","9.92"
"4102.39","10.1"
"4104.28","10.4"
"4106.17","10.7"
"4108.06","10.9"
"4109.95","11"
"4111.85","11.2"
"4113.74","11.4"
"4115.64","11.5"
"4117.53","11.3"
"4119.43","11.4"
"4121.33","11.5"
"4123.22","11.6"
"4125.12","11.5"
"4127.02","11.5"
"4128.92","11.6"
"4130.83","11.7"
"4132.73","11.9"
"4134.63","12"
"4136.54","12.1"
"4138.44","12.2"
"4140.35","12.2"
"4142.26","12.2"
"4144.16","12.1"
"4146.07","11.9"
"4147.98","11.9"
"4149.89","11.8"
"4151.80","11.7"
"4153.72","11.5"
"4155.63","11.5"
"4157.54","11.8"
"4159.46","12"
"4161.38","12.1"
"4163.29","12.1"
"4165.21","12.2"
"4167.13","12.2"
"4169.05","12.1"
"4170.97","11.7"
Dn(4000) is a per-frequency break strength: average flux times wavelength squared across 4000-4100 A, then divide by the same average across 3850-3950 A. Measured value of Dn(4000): 1.2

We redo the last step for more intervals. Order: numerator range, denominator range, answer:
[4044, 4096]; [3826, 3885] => 1.22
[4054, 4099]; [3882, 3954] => 1.25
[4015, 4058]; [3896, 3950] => 1.21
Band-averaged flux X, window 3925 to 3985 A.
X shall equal 10.1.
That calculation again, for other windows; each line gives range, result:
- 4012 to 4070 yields 11.9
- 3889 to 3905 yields 10.4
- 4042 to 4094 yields 12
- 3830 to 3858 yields 9.96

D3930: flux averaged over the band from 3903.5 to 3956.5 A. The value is 10.4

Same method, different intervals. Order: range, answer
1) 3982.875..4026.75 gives 11.7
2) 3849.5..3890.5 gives 11.6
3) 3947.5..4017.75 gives 11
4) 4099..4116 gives 10.7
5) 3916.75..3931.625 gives 10.5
